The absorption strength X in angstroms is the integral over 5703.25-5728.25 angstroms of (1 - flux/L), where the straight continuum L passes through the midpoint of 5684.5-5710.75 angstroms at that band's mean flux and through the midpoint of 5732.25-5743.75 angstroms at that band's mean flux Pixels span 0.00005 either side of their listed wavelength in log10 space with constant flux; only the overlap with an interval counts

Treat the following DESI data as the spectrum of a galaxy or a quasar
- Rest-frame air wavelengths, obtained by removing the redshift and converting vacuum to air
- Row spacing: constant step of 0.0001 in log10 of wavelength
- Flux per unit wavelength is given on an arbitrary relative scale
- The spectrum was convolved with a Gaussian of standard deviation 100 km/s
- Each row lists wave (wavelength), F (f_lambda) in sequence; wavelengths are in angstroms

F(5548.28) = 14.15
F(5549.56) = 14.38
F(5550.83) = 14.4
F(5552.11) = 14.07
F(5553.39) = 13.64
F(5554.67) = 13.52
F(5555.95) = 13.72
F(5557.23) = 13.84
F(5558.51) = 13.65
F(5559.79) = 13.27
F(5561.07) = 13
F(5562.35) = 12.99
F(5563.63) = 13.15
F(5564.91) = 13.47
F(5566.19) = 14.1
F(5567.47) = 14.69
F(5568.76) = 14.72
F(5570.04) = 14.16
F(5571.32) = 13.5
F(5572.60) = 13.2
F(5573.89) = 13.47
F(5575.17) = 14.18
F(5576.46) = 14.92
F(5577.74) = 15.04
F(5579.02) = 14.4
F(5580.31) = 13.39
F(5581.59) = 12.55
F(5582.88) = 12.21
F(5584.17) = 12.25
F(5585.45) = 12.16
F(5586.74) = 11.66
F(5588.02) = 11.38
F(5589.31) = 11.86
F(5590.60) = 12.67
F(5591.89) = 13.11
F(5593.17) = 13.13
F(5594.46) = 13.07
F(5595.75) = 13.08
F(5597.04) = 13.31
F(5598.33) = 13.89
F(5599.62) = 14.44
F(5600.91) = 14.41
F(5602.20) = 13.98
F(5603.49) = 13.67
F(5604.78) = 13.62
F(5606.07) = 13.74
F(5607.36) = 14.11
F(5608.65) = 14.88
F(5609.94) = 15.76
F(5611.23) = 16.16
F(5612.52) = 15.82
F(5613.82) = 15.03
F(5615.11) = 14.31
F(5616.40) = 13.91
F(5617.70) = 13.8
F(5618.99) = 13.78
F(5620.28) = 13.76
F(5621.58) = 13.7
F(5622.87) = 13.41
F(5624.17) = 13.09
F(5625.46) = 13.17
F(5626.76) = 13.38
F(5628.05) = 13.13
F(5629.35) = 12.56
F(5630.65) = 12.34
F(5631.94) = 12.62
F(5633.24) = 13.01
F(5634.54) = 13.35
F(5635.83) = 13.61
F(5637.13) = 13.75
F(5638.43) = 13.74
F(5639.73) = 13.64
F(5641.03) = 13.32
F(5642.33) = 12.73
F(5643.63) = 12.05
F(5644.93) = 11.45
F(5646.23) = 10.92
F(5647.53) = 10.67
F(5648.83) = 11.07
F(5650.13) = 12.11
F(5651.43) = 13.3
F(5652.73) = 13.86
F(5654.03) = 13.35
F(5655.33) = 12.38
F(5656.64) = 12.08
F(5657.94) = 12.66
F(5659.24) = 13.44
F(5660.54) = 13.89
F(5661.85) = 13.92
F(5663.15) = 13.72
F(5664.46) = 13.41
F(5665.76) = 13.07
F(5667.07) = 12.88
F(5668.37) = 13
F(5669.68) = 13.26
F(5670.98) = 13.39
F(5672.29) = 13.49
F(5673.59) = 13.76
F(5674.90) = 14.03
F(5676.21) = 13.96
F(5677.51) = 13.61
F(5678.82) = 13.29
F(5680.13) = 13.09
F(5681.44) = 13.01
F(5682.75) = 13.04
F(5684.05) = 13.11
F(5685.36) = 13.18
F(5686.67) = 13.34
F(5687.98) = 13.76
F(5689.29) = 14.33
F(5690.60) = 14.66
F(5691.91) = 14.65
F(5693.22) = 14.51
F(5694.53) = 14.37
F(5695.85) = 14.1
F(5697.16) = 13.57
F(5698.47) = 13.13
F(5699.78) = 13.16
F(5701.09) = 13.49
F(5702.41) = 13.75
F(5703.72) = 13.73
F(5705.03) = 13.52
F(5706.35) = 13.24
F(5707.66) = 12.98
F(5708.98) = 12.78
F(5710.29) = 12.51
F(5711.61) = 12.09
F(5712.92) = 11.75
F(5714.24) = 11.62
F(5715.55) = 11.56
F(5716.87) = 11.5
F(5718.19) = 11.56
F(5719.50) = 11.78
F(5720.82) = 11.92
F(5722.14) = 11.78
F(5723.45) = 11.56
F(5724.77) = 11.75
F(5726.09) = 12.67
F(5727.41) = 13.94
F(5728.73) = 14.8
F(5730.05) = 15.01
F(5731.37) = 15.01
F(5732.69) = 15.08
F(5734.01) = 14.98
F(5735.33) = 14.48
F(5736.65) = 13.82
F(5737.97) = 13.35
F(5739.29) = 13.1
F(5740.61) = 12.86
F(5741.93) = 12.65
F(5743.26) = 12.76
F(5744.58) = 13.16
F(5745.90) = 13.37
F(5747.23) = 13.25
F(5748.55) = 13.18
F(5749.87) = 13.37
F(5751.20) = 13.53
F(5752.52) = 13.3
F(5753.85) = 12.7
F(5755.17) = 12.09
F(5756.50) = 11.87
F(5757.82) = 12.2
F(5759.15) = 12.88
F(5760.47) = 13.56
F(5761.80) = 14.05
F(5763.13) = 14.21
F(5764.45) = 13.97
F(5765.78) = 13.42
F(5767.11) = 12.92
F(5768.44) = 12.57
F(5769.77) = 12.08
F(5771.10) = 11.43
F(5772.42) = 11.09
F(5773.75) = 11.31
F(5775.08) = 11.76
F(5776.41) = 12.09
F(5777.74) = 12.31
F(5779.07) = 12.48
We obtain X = 2.4 angstroms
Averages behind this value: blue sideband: 13.6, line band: 12.3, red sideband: 13.7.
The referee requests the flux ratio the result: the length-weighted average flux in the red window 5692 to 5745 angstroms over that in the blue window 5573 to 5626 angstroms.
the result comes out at 1.0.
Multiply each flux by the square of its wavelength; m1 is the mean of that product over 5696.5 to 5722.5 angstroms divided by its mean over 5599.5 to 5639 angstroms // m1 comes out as 0.9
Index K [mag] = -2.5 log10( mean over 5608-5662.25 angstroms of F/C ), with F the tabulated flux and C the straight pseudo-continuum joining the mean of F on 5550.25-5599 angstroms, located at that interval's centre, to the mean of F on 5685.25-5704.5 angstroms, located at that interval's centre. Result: 0.03 mag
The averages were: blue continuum 13.4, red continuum 13.9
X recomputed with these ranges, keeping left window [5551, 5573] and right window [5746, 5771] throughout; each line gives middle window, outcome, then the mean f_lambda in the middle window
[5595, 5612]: -0.8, 14.2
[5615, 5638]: 0.2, 13.4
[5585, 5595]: 0.9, 12.4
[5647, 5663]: 0.7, 12.8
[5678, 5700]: -0.7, 13.7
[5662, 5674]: 0.0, 13.4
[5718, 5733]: 0.1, 13.1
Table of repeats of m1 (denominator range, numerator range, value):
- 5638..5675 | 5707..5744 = 1.03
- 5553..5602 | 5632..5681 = 1.00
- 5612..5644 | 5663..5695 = 1.03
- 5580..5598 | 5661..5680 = 1.10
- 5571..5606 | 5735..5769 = 1.05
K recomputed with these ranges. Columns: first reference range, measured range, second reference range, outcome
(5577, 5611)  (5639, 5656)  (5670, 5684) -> 0.09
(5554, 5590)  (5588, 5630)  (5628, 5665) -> -0.05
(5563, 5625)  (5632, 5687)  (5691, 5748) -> 0.03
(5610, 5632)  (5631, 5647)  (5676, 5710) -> 0.08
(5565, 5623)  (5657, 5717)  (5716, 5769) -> 0.00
